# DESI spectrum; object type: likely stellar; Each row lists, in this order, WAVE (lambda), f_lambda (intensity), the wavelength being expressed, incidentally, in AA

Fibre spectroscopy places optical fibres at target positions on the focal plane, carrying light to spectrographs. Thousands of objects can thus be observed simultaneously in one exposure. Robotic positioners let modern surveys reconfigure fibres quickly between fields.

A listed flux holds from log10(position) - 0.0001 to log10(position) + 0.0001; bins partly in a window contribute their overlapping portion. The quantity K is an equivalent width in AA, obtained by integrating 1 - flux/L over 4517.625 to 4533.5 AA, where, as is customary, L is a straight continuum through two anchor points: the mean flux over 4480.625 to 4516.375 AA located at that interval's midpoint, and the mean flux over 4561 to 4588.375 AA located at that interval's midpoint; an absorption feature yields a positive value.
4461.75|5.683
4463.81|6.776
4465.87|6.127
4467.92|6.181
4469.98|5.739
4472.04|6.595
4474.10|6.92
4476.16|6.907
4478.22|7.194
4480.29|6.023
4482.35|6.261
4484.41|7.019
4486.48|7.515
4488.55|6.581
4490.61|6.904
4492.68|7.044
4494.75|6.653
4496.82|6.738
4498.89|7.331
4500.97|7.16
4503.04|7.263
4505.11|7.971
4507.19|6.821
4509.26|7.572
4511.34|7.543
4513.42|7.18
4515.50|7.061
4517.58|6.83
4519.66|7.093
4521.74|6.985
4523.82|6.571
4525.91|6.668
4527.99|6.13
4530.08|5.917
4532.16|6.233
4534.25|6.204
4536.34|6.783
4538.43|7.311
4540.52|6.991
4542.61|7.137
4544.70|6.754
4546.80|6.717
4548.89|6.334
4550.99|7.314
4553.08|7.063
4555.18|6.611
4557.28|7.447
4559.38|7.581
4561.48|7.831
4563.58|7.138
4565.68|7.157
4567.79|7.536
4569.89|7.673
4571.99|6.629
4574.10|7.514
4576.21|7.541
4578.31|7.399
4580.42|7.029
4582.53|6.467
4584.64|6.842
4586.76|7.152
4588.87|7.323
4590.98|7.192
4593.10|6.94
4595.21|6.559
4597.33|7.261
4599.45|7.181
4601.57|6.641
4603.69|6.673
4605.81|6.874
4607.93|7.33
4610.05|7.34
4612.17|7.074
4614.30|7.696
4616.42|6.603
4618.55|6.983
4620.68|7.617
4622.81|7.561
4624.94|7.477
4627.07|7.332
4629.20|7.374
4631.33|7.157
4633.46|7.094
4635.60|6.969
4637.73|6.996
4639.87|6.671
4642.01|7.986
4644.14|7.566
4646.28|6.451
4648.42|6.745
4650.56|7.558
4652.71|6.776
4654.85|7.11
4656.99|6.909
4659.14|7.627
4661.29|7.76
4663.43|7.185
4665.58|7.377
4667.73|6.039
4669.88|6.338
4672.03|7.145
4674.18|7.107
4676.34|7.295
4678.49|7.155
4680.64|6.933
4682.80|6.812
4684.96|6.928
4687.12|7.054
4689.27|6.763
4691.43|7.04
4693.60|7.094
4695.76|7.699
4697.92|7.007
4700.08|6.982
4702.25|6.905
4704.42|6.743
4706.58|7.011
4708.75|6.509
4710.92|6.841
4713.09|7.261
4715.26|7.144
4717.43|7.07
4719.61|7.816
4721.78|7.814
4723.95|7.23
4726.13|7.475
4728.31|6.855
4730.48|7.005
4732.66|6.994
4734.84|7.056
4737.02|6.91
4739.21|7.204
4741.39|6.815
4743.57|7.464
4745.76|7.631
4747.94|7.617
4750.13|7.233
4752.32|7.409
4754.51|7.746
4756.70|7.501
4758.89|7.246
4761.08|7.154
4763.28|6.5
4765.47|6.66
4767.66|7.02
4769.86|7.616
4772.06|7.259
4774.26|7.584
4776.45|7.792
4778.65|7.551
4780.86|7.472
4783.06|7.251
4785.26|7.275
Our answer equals 1.3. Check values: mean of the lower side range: 7.08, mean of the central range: 6.53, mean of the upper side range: 7.21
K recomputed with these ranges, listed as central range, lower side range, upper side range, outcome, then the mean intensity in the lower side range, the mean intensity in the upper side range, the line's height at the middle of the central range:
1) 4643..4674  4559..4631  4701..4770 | 0.6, 7.19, 7.16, 7.18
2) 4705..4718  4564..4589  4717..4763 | 0.6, 7.18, 7.29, 7.27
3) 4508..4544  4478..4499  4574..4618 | 0.3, 6.81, 7.07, 6.9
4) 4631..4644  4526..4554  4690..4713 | -0.6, 6.68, 6.99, 6.87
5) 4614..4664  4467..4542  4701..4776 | -1.2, 6.83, 7.19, 7.04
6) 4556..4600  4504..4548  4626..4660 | -1.3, 6.88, 7.14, 7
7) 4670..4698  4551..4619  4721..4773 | 0.5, 7.14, 7.22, 7.19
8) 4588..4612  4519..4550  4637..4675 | -0.5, 6.65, 7.08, 6.88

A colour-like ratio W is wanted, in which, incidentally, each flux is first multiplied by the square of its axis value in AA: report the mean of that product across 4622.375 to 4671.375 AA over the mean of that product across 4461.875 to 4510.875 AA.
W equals 1.12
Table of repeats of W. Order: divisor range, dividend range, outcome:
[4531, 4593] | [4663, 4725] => 1.06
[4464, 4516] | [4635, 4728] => 1.12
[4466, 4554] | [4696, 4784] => 1.17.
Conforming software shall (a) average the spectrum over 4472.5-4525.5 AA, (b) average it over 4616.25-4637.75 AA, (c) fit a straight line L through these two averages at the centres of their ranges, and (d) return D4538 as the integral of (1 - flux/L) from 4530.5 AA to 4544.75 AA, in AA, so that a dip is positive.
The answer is 0.67 AA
